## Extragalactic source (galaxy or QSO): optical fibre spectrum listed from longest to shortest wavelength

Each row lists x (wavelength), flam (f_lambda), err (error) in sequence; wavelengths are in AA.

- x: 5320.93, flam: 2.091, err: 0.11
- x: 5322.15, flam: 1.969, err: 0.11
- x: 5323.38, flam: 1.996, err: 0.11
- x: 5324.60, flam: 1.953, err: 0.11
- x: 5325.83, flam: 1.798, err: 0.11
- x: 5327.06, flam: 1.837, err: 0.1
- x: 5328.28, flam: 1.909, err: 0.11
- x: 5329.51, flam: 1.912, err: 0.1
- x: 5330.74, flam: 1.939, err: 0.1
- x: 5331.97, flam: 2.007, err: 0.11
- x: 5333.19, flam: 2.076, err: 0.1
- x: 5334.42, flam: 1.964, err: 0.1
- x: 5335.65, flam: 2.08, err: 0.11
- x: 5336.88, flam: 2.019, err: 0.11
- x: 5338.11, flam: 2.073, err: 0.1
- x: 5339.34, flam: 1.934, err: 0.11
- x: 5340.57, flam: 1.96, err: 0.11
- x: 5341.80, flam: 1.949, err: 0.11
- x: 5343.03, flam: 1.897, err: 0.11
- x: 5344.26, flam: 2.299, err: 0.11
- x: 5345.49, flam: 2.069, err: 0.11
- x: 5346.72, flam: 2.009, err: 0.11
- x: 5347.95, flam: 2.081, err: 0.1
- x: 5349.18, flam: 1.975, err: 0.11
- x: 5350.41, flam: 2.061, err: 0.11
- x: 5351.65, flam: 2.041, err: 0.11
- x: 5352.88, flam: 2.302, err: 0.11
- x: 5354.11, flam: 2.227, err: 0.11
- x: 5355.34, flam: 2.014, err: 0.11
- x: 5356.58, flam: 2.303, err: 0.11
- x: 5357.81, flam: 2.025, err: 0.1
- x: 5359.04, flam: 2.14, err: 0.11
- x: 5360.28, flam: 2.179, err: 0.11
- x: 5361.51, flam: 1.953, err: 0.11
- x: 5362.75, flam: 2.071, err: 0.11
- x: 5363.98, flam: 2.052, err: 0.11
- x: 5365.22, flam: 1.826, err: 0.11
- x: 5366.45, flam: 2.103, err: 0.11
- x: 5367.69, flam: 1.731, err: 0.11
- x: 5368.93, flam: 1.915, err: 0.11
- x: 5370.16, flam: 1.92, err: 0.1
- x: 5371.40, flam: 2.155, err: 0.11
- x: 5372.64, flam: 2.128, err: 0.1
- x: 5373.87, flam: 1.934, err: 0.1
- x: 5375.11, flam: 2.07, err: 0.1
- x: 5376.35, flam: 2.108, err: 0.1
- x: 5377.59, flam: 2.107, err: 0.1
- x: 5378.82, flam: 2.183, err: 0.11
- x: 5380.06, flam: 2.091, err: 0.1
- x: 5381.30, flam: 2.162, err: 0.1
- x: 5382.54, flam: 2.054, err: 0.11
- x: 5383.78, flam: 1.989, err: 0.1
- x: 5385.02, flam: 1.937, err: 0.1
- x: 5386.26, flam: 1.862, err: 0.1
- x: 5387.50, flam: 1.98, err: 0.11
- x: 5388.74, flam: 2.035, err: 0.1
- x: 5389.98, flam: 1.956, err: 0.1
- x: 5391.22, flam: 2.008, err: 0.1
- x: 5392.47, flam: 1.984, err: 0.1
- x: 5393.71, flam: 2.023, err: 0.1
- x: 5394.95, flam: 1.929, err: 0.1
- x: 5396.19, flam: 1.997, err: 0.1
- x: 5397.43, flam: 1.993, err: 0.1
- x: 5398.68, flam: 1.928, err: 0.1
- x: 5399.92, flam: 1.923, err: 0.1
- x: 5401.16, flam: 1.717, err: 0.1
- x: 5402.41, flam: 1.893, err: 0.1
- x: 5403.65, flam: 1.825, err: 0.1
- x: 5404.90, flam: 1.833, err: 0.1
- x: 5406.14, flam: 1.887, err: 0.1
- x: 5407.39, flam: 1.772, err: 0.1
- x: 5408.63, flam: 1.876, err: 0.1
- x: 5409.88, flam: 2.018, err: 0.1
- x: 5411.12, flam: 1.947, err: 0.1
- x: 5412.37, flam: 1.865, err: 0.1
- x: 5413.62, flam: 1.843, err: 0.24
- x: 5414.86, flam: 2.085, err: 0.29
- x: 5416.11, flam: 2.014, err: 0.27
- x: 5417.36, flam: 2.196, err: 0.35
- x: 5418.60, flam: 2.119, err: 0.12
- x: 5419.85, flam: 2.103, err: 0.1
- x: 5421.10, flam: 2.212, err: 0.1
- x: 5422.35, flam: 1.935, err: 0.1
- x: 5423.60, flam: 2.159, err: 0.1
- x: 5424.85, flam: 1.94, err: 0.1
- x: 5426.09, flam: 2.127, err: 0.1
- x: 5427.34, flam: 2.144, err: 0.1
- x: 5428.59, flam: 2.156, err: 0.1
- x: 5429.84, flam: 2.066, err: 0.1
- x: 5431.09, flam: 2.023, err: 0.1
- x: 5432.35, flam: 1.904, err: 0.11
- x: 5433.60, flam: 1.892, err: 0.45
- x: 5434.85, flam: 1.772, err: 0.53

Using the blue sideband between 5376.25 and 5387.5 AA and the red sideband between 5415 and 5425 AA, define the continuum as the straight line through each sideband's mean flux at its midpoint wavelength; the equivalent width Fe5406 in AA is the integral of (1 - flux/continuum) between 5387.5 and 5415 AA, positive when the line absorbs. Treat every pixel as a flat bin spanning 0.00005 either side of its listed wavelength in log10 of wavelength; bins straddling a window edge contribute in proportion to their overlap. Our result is 2.0 AA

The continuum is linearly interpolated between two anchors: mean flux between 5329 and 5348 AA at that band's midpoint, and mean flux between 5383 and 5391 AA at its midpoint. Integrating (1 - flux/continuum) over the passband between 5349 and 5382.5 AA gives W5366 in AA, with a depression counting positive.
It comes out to -1.3 AA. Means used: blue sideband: 2.02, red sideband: 1.96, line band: 2.07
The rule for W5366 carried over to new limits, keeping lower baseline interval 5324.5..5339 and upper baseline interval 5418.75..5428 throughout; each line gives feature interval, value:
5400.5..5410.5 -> 1.03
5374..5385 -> -0.27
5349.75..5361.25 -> -0.81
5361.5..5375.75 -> 0.17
